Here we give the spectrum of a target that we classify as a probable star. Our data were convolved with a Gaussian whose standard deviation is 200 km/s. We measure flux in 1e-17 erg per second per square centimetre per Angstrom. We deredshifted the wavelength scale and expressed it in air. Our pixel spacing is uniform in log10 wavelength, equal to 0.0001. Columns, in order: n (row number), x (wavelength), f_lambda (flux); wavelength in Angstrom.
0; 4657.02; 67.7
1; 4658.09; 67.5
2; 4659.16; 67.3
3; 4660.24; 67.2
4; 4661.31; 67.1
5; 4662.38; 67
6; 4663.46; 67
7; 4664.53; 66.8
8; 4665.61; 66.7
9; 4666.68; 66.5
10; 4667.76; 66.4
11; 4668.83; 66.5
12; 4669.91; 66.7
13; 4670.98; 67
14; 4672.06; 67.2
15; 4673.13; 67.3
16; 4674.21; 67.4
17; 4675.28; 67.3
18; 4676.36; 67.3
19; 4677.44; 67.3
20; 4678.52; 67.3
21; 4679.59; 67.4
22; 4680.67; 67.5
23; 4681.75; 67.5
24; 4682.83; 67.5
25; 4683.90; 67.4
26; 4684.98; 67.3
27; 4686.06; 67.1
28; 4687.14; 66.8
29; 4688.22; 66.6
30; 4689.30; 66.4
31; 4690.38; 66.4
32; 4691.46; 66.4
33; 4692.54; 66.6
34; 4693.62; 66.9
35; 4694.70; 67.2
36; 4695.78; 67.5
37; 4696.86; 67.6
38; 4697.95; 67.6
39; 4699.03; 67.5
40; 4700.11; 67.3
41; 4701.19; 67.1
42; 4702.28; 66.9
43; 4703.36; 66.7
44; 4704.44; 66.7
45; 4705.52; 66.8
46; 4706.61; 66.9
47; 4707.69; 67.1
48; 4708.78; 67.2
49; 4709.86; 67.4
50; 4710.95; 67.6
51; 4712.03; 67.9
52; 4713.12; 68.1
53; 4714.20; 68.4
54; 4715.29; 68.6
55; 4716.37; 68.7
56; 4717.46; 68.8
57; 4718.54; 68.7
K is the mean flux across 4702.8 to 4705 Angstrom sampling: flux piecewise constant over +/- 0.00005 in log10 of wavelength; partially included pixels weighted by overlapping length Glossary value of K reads 67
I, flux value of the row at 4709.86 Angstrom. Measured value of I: 67.4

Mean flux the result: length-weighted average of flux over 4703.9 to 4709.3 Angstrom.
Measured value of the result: 66.9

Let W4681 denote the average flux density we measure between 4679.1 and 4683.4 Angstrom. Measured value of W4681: 67.5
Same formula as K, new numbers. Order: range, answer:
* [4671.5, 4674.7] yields 67.2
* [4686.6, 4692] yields 66.5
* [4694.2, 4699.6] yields 67.5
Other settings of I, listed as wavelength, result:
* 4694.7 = 67.2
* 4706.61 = 66.9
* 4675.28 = 67.3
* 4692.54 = 66.6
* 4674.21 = 67.4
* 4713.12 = 68.1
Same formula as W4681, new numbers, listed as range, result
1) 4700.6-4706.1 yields 66.8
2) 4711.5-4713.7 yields 68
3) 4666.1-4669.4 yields 66.5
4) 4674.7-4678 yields 67.2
